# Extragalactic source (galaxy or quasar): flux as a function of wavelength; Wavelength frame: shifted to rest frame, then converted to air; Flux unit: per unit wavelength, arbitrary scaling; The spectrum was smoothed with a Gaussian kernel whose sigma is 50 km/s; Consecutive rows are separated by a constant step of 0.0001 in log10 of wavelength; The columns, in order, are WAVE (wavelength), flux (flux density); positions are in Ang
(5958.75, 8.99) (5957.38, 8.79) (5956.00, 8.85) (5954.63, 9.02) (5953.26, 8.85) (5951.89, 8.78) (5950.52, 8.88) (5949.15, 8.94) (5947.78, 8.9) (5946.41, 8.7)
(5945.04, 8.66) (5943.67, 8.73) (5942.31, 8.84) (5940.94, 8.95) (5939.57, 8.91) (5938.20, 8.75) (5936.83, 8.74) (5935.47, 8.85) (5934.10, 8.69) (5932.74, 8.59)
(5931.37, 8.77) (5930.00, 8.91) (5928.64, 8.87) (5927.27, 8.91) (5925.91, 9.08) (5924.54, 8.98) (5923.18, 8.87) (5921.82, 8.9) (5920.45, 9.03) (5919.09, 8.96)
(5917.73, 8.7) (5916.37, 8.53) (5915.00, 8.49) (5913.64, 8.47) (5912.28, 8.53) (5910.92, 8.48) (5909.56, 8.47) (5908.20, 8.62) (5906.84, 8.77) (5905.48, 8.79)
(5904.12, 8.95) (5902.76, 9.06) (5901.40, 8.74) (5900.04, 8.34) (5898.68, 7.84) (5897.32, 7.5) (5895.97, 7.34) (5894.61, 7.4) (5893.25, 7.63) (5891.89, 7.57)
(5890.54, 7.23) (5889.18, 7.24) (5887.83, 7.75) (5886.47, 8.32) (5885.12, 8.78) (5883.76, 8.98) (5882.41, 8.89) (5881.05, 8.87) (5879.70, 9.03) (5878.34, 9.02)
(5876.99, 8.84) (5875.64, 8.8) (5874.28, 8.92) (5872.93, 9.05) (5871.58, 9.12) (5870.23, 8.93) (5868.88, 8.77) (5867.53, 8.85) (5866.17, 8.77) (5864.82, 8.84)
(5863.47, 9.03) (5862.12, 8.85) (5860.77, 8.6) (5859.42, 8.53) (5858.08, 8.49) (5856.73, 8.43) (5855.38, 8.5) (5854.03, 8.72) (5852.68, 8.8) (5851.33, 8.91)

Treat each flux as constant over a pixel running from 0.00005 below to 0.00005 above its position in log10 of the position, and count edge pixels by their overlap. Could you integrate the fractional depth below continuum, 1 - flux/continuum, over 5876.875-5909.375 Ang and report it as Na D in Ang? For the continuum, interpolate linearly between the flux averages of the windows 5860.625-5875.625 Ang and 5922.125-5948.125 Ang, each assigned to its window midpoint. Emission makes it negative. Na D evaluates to 2.1 Ang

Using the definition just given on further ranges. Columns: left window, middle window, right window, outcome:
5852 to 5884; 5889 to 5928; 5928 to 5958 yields 1.79 Ang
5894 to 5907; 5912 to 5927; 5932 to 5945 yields -0.47 Ang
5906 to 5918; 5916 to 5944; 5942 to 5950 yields -0.50 Ang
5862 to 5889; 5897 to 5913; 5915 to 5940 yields 0.51 Ang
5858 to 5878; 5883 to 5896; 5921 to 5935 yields 1.46 Ang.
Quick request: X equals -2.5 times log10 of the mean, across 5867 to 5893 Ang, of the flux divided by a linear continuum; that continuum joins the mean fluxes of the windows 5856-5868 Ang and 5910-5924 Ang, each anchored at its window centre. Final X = 0.02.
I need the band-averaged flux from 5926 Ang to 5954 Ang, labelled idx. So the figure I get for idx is 8.82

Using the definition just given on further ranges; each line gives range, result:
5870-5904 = 8.37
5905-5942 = 8.76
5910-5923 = 8.68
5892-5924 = 8.44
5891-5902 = 7.78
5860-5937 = 8.59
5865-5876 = 8.9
